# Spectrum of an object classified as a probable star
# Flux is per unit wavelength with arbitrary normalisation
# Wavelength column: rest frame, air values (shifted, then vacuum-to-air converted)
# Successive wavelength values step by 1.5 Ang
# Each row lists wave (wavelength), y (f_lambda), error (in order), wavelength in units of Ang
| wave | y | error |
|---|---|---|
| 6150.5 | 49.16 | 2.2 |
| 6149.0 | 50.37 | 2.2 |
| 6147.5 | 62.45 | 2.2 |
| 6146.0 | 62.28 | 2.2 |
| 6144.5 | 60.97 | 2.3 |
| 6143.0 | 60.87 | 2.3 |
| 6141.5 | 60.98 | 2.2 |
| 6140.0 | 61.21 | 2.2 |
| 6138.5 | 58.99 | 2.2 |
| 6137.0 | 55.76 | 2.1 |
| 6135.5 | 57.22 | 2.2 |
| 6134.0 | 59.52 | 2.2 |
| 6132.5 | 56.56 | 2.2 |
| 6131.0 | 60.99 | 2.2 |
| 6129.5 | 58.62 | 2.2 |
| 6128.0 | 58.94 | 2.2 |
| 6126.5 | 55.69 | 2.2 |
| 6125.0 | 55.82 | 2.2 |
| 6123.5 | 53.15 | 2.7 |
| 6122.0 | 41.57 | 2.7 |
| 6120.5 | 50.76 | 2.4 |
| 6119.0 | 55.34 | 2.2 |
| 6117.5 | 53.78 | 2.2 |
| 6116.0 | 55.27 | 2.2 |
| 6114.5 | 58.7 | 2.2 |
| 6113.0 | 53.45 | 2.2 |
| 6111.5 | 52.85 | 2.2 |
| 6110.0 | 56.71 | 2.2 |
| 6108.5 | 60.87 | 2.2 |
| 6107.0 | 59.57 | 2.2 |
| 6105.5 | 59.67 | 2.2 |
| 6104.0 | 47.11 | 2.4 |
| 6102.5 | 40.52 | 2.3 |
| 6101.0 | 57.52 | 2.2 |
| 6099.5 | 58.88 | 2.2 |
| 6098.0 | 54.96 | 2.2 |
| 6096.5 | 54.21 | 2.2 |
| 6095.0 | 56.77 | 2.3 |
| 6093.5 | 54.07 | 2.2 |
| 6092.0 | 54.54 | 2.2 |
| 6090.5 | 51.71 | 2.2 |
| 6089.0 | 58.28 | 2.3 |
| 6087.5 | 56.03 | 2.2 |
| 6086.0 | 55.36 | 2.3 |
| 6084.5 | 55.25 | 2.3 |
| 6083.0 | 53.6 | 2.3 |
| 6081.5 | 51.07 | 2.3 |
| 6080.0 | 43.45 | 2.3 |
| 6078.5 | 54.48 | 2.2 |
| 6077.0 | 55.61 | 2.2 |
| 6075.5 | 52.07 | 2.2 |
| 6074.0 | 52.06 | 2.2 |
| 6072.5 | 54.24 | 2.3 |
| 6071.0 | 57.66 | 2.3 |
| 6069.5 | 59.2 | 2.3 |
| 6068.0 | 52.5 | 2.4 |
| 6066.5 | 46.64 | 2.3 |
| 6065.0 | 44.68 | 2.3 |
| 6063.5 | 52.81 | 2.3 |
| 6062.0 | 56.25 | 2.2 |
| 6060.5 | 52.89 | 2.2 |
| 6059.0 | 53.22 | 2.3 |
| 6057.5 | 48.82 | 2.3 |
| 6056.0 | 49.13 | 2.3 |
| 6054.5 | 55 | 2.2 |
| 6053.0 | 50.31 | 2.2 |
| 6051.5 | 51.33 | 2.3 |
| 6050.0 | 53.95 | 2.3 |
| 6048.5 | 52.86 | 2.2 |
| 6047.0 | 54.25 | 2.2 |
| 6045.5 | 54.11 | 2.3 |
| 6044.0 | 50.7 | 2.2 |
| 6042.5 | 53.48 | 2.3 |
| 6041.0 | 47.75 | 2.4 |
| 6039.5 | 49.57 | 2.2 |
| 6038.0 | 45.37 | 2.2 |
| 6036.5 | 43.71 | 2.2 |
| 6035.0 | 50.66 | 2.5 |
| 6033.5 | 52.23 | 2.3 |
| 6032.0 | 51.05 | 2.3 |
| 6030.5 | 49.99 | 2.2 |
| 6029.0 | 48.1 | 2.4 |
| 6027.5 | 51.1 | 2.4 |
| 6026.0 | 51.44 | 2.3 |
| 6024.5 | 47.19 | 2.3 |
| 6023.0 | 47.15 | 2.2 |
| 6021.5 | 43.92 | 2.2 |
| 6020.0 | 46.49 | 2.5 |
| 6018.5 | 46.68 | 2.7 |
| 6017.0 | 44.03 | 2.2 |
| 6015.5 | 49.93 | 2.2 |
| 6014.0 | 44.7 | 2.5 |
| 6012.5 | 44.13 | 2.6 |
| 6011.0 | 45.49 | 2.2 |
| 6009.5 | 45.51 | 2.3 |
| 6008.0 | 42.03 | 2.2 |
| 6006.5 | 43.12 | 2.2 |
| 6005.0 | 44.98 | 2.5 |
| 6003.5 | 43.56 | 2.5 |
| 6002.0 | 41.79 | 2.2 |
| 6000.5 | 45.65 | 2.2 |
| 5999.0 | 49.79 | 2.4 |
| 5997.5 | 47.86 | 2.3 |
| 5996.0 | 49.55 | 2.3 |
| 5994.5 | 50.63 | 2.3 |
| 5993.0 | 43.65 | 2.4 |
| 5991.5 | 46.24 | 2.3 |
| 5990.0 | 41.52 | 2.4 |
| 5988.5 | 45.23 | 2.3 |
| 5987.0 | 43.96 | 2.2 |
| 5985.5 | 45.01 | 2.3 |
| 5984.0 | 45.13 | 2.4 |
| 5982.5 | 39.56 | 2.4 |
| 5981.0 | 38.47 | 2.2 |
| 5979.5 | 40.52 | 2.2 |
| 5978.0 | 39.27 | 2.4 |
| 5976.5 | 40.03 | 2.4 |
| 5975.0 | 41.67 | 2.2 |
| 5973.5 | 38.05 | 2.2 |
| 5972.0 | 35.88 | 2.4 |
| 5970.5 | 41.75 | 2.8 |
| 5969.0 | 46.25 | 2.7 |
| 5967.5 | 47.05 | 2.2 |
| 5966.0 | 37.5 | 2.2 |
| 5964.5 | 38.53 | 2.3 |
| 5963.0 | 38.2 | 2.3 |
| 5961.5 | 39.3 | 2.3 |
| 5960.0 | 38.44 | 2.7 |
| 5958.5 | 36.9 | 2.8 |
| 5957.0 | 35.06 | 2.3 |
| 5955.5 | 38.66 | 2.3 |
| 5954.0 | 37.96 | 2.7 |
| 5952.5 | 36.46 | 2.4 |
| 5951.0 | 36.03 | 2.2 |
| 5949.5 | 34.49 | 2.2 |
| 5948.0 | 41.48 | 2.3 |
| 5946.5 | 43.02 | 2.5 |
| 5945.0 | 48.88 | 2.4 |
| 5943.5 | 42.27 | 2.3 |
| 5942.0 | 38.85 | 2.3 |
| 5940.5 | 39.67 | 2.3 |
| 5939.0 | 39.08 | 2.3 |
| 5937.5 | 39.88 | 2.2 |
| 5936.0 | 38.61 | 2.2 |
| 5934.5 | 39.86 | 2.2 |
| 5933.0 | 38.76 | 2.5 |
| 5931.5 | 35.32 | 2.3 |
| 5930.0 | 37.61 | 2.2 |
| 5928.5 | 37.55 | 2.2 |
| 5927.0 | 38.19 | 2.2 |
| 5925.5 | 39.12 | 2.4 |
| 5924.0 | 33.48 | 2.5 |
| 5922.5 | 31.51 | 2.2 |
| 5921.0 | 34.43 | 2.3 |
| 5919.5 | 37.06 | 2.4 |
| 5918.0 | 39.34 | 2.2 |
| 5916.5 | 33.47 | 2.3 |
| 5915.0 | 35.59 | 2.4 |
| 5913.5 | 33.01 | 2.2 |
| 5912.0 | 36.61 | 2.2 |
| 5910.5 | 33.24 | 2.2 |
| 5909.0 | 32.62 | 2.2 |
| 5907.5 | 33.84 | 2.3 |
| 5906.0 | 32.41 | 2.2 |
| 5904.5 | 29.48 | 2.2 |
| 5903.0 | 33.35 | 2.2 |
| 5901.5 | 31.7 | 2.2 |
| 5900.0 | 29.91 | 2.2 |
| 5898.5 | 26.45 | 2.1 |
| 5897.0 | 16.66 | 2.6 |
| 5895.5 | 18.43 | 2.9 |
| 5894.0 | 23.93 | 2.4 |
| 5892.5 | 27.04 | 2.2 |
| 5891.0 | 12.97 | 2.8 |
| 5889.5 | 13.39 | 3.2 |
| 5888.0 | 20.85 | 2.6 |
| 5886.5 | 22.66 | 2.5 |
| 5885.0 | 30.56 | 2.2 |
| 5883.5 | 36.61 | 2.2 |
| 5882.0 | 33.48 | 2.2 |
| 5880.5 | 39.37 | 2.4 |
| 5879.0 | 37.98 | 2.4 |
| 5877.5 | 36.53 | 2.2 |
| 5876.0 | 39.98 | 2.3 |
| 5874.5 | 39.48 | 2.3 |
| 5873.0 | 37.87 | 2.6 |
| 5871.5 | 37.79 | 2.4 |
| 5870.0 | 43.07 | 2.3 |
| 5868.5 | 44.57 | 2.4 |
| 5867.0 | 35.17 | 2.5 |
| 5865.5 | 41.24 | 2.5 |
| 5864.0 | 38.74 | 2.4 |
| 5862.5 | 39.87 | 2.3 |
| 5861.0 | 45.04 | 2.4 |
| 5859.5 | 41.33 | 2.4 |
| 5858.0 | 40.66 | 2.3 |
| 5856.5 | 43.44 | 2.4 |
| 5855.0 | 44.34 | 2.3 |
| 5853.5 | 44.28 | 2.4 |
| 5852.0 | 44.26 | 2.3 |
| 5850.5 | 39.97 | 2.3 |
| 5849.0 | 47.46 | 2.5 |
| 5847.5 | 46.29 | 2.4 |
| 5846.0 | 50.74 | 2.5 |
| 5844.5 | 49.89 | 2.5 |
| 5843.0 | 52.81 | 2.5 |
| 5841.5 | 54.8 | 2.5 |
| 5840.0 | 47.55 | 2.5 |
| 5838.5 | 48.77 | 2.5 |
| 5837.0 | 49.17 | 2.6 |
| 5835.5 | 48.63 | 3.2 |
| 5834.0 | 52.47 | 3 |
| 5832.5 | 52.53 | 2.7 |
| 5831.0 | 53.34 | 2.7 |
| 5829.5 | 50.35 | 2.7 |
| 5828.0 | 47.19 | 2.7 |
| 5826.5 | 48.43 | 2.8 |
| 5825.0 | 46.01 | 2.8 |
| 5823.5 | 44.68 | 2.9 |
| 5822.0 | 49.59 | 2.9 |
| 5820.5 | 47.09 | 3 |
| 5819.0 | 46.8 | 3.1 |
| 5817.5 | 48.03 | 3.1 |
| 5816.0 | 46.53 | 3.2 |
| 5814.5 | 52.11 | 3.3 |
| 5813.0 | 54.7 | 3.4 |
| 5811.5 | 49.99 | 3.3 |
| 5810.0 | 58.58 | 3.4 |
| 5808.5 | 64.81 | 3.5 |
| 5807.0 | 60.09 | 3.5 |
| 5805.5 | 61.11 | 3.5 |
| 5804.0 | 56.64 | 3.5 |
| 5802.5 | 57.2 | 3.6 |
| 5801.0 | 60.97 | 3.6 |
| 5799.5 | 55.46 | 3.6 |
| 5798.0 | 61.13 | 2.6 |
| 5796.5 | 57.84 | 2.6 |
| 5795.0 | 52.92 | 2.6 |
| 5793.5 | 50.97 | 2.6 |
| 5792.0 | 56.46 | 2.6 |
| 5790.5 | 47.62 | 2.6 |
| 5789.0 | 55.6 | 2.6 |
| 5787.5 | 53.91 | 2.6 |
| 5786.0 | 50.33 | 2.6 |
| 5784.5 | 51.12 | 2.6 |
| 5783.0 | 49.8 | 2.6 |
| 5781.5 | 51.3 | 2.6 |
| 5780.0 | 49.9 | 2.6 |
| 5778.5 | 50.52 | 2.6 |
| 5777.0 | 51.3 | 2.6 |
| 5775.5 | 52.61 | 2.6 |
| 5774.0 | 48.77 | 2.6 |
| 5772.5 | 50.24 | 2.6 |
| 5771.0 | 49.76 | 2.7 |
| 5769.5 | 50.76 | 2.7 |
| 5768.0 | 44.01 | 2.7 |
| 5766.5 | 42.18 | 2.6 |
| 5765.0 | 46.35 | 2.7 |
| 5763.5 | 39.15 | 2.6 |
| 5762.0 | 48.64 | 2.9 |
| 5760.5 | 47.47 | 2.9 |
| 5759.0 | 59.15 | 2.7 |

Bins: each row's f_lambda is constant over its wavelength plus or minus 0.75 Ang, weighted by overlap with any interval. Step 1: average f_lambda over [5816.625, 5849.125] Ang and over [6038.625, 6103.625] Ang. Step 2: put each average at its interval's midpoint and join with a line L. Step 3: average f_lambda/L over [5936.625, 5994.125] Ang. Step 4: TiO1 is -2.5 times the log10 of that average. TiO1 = 0.25 mag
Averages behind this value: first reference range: 49.2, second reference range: 52.8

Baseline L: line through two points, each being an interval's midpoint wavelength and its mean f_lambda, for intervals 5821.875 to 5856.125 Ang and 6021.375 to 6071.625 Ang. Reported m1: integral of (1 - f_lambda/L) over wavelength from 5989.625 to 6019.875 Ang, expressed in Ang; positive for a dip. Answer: 2.9 Ang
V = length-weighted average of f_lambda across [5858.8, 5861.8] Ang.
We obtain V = 43.2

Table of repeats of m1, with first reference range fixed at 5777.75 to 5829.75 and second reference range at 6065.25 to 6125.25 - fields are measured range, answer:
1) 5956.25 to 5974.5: 4.8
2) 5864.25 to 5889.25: 8.2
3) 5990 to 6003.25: 1.7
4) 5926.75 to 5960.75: 9.2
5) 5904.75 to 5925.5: 7.3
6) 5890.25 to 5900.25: 5.9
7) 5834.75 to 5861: 3.1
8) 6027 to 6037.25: 0.8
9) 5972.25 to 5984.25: 3.0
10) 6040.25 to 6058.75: 0.6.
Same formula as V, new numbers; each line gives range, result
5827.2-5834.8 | 51.1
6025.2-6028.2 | 51.2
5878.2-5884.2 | 36.9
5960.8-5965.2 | 38.7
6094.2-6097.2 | 55.5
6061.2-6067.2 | 50.1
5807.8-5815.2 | 56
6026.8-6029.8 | 49.6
